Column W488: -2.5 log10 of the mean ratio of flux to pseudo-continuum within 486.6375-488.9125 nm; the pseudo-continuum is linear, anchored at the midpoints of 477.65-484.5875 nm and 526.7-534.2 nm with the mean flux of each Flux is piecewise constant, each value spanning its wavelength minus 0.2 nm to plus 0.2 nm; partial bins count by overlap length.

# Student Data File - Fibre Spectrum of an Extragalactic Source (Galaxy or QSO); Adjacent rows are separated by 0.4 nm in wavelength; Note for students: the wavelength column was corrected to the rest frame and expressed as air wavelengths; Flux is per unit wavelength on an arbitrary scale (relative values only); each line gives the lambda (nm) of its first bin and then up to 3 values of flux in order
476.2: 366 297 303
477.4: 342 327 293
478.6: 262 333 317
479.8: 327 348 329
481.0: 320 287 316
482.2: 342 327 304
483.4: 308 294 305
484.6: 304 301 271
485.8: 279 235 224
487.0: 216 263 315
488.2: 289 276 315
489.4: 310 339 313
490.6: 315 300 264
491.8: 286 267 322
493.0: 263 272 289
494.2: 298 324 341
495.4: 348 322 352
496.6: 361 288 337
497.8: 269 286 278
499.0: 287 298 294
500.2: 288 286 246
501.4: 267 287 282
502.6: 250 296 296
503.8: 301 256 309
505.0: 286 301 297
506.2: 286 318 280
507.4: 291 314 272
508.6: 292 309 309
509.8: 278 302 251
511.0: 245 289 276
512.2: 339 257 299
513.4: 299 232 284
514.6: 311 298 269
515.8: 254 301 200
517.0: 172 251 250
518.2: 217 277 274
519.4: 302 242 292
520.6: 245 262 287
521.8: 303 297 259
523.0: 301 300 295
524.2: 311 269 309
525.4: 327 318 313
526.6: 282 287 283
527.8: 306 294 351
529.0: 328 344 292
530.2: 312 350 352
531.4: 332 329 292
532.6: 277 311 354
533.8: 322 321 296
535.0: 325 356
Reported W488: 0.16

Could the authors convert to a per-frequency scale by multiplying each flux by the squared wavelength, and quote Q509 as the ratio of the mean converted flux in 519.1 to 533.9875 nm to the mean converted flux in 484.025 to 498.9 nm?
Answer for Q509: 1.18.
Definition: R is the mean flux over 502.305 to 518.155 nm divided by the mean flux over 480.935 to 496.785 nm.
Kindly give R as 0.93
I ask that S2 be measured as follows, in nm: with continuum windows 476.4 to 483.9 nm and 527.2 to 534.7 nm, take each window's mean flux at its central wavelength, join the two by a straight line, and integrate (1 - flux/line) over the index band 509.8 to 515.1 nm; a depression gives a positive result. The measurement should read 0.575 nm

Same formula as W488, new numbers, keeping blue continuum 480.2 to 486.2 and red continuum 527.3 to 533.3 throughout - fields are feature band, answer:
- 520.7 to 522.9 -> 0.127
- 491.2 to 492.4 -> 0.132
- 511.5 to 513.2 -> 0.074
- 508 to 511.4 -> 0.109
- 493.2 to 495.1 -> 0.019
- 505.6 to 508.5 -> 0.064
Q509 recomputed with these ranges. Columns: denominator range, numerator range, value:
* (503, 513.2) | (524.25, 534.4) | 1.18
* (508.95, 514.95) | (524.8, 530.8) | 1.17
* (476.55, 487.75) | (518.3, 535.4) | 1.21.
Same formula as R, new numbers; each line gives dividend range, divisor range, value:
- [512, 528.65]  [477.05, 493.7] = 0.94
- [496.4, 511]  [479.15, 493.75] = 0.98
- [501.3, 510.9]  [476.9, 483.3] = 0.91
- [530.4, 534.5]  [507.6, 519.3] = 1.18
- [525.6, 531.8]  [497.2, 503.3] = 1.12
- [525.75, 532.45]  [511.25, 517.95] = 1.17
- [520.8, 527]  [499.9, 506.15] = 1.04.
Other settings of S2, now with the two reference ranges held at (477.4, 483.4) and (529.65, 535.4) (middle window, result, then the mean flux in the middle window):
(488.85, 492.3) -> 0.17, 302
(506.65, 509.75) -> 0.23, 296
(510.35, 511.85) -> 0.25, 265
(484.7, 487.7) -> 0.55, 259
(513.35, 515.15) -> 0.20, 283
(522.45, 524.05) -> 0.15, 290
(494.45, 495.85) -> -0.08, 335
